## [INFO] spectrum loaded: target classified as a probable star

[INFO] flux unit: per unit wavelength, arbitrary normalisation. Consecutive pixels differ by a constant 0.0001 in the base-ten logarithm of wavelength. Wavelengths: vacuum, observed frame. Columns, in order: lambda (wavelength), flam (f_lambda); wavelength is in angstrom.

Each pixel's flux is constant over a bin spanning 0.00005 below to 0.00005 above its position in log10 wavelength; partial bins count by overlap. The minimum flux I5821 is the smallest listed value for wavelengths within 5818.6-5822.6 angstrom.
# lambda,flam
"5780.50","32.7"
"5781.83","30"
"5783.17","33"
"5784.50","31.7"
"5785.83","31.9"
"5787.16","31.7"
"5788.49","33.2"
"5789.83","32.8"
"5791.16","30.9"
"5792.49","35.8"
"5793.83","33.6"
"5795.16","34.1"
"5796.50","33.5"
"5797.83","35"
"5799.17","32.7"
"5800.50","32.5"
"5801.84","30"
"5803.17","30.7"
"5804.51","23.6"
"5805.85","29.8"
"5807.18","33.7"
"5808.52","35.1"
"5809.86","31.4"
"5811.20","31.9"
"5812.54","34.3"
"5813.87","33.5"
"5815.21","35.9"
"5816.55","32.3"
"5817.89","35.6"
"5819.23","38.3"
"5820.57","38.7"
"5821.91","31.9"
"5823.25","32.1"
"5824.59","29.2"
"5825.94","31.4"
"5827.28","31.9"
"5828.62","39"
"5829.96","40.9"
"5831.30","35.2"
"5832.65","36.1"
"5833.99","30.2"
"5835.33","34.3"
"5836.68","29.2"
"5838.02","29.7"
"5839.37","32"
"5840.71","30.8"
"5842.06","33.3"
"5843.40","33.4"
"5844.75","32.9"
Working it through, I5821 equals 31.9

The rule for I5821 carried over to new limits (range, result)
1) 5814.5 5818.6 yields 32.3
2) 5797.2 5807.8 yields 23.6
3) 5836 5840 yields 29.2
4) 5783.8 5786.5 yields 31.7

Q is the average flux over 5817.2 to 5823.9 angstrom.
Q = 35.3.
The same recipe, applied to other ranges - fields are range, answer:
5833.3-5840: 31.1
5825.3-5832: 35.7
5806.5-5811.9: 33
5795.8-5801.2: 33.4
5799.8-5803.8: 31.1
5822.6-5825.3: 30.6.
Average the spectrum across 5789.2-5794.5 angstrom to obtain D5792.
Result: 33.3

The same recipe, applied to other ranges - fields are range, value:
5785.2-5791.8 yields 32.1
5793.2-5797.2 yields 33.8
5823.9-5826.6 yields 30.2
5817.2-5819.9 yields 36.9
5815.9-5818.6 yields 34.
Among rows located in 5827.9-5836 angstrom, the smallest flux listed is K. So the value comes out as 30.2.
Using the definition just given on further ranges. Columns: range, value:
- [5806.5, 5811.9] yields 31.4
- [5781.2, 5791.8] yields 30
